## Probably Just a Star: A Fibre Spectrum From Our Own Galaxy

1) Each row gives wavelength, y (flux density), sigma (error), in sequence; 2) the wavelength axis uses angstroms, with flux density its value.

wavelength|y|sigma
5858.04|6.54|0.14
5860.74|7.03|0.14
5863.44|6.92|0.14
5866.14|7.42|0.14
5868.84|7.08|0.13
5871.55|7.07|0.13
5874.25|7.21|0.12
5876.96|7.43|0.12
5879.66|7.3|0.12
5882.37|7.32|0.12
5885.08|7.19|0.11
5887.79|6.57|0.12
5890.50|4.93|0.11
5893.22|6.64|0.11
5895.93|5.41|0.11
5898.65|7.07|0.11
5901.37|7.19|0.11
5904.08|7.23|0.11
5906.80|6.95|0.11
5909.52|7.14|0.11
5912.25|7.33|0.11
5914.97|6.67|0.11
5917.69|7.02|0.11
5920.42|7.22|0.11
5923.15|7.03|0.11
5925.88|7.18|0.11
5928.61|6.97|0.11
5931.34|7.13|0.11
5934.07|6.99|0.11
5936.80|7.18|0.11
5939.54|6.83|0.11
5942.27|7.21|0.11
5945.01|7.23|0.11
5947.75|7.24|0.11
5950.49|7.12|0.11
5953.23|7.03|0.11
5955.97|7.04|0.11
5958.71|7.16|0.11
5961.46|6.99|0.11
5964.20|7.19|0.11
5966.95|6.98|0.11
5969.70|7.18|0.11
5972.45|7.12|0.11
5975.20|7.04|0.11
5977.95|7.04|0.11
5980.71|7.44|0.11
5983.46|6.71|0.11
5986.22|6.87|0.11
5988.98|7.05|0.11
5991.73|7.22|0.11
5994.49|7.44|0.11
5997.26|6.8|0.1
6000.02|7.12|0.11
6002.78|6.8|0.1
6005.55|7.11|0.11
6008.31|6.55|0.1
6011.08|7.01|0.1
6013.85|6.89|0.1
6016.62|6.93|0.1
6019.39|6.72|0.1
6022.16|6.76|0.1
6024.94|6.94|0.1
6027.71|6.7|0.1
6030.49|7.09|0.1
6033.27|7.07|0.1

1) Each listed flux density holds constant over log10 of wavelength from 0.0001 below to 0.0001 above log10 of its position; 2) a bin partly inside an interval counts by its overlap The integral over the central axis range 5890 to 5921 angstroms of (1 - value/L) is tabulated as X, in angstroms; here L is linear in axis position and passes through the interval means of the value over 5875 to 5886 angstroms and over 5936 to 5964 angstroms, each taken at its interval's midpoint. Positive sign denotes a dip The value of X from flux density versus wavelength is 2.0 angstroms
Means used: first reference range 7.31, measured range 6.77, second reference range 7.11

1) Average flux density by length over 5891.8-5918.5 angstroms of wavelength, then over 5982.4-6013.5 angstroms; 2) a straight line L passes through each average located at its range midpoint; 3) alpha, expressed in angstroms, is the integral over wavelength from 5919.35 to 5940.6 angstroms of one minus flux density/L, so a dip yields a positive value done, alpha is -0.6 angstroms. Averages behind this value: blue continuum 6.86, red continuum 6.97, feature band 7.07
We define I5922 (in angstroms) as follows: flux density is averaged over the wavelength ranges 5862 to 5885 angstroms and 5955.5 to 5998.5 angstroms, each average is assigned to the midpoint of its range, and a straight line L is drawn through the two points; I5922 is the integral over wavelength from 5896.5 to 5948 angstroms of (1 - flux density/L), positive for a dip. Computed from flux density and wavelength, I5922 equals 0.62 angstroms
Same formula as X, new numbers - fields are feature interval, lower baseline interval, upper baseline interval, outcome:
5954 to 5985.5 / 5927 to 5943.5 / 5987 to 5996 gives 0.31 angstroms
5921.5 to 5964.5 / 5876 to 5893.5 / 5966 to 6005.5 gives -0.99 angstroms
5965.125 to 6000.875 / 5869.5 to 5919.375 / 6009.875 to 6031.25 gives -1.07 angstroms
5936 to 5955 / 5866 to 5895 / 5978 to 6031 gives -0.54 angstroms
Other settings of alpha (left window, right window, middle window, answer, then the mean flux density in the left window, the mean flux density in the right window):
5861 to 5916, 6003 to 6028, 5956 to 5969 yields -0.39 angstroms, 6.91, 6.85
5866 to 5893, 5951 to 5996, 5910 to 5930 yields -0.20 angstroms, 6.92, 7.09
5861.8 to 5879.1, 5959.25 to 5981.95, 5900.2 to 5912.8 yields 0.02 angstroms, 7.19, 7.12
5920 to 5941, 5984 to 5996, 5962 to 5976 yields -0.01 angstroms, 7.06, 7.11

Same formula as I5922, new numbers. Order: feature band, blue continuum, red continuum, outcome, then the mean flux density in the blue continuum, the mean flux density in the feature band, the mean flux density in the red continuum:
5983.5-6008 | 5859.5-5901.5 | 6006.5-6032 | -0.6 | 6.85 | 7.01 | 6.85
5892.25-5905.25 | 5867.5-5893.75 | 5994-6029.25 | 0.3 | 6.88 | 6.71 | 6.89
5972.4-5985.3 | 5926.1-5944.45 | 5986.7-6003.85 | 0.0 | 7.07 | 7.06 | 7.07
